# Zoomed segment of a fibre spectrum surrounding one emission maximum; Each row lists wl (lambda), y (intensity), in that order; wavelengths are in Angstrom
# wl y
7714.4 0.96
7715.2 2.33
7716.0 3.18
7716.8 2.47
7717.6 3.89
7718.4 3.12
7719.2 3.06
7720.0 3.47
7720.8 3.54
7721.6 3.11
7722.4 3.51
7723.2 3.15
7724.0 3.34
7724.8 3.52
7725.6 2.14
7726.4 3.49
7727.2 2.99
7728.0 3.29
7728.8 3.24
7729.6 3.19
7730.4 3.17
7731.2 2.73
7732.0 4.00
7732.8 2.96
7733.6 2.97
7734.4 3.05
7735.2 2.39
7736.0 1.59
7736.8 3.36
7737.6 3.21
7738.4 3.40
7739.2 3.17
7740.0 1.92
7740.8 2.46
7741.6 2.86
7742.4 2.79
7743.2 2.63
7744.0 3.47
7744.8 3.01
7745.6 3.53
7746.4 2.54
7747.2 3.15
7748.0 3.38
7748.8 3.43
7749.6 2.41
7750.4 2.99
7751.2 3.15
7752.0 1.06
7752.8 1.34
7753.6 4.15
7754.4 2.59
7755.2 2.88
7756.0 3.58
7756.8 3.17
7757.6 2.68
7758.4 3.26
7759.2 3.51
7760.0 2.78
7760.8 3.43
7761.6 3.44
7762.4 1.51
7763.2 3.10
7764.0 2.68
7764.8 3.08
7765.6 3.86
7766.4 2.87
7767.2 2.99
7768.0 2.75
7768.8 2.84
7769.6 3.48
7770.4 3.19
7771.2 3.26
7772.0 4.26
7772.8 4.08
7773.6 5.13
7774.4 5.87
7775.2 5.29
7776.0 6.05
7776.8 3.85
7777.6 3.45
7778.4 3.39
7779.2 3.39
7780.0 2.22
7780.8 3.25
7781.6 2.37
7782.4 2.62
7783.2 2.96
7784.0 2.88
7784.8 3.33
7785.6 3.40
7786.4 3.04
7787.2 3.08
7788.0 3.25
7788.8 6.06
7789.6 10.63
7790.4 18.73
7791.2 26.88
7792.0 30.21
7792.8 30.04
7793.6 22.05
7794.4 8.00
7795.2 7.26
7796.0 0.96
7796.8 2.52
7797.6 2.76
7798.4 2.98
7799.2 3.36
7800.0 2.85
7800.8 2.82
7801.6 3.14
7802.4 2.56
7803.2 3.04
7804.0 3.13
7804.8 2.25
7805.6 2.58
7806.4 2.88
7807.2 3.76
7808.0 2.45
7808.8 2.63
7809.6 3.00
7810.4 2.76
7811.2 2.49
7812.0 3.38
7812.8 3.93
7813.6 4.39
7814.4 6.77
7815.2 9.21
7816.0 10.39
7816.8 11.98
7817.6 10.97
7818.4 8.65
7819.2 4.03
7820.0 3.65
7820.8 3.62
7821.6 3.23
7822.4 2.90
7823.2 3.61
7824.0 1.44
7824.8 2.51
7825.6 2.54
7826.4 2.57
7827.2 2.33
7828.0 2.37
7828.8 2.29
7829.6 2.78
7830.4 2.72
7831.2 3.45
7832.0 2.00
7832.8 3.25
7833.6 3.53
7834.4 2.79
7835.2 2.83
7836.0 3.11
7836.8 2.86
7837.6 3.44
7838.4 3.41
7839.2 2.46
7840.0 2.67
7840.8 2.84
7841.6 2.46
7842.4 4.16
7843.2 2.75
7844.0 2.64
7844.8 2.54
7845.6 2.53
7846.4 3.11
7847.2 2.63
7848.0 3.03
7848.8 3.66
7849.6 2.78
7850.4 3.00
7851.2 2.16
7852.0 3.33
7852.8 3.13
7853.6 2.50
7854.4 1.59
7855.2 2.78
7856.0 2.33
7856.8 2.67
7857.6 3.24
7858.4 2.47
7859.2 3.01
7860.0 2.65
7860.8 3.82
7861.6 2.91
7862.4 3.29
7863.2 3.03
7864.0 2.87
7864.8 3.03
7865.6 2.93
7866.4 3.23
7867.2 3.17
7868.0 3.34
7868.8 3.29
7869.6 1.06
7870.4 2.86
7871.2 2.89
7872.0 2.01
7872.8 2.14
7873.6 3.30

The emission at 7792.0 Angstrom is H-alpha 6563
